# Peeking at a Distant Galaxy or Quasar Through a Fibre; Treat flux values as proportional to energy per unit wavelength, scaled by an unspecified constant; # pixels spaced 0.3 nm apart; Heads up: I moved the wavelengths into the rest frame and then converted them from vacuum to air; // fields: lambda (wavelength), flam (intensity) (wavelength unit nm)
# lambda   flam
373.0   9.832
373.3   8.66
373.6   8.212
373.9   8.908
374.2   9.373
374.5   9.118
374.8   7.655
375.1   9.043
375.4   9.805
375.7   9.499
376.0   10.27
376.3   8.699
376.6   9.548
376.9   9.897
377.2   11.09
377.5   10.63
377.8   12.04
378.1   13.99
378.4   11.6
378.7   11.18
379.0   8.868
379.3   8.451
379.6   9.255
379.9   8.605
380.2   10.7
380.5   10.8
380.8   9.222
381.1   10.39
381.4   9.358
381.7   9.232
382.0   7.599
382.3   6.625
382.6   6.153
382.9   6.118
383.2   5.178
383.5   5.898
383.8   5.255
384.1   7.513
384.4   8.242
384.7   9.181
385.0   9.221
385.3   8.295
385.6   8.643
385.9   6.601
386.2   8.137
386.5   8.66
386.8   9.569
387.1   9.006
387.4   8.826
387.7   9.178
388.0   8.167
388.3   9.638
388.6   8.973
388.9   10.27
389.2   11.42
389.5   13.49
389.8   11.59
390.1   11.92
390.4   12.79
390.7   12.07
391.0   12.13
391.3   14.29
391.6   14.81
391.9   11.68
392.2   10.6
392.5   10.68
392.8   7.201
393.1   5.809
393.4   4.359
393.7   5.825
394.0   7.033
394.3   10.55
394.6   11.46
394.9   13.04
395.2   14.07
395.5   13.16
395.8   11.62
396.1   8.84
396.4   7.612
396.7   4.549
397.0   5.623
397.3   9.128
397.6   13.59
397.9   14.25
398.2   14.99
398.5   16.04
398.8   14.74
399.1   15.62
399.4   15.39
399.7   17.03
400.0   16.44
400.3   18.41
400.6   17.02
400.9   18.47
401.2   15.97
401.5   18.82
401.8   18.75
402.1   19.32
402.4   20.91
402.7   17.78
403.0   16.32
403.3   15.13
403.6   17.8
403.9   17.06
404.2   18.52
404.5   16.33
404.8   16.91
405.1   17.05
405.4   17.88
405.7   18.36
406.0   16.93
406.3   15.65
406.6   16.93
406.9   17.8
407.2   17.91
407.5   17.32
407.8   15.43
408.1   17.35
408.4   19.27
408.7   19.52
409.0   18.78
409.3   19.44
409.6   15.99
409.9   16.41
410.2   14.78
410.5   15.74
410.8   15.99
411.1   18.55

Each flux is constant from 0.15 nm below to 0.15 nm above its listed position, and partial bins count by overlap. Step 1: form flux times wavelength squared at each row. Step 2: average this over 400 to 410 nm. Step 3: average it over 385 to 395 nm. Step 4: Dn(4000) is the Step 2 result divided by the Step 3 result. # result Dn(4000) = 1.9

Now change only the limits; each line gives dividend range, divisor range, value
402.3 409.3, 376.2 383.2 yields 2.12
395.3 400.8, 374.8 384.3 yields 1.59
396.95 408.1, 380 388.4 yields 2.20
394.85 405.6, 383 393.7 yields 1.72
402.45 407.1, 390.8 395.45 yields 1.77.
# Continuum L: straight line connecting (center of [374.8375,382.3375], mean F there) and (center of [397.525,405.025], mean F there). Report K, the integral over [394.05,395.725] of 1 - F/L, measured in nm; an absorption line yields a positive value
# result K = 0.319 nm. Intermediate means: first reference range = 9.87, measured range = 12.1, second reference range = 16.9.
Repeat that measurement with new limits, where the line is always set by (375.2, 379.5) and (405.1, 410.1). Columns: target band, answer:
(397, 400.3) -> 0.205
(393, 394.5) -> 0.774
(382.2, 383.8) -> 0.792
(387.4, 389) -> 0.465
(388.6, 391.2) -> 0.294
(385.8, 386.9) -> 0.374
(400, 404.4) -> -0.428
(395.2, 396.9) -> 0.606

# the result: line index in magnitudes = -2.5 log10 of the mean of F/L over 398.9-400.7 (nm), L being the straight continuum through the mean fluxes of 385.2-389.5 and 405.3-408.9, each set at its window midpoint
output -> -0.15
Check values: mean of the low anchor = 9.12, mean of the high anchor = 17.5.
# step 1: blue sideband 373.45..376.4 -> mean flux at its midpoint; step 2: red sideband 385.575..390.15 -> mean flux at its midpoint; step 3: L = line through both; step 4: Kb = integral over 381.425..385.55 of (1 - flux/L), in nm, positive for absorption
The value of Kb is 0.90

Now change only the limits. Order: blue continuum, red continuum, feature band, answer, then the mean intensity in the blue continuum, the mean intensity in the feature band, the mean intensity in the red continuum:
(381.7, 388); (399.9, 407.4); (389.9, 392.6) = -0.316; 7.74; 12.3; 17.5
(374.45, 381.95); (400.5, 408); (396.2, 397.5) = 0.700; 9.94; 7.07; 17.5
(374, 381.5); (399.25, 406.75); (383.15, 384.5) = 0.611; 9.96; 6.44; 17.4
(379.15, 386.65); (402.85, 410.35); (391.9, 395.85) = 0.868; 8.13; 9.67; 17.2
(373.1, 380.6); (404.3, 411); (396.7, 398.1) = 0.438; 9.83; 10.1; 17.2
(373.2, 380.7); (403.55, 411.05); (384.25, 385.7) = 0.379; 9.84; 8.72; 17.3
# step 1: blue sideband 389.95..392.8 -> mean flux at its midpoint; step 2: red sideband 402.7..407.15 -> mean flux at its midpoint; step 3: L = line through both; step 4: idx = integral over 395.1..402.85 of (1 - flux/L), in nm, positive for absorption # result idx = 0.25 nm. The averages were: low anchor 12.1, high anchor 17.1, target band 14.5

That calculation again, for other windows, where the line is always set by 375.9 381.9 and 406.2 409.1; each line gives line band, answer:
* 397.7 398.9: 0.019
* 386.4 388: 0.434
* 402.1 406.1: -0.206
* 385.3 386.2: 0.310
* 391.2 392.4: 0.071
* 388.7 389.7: 0.098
